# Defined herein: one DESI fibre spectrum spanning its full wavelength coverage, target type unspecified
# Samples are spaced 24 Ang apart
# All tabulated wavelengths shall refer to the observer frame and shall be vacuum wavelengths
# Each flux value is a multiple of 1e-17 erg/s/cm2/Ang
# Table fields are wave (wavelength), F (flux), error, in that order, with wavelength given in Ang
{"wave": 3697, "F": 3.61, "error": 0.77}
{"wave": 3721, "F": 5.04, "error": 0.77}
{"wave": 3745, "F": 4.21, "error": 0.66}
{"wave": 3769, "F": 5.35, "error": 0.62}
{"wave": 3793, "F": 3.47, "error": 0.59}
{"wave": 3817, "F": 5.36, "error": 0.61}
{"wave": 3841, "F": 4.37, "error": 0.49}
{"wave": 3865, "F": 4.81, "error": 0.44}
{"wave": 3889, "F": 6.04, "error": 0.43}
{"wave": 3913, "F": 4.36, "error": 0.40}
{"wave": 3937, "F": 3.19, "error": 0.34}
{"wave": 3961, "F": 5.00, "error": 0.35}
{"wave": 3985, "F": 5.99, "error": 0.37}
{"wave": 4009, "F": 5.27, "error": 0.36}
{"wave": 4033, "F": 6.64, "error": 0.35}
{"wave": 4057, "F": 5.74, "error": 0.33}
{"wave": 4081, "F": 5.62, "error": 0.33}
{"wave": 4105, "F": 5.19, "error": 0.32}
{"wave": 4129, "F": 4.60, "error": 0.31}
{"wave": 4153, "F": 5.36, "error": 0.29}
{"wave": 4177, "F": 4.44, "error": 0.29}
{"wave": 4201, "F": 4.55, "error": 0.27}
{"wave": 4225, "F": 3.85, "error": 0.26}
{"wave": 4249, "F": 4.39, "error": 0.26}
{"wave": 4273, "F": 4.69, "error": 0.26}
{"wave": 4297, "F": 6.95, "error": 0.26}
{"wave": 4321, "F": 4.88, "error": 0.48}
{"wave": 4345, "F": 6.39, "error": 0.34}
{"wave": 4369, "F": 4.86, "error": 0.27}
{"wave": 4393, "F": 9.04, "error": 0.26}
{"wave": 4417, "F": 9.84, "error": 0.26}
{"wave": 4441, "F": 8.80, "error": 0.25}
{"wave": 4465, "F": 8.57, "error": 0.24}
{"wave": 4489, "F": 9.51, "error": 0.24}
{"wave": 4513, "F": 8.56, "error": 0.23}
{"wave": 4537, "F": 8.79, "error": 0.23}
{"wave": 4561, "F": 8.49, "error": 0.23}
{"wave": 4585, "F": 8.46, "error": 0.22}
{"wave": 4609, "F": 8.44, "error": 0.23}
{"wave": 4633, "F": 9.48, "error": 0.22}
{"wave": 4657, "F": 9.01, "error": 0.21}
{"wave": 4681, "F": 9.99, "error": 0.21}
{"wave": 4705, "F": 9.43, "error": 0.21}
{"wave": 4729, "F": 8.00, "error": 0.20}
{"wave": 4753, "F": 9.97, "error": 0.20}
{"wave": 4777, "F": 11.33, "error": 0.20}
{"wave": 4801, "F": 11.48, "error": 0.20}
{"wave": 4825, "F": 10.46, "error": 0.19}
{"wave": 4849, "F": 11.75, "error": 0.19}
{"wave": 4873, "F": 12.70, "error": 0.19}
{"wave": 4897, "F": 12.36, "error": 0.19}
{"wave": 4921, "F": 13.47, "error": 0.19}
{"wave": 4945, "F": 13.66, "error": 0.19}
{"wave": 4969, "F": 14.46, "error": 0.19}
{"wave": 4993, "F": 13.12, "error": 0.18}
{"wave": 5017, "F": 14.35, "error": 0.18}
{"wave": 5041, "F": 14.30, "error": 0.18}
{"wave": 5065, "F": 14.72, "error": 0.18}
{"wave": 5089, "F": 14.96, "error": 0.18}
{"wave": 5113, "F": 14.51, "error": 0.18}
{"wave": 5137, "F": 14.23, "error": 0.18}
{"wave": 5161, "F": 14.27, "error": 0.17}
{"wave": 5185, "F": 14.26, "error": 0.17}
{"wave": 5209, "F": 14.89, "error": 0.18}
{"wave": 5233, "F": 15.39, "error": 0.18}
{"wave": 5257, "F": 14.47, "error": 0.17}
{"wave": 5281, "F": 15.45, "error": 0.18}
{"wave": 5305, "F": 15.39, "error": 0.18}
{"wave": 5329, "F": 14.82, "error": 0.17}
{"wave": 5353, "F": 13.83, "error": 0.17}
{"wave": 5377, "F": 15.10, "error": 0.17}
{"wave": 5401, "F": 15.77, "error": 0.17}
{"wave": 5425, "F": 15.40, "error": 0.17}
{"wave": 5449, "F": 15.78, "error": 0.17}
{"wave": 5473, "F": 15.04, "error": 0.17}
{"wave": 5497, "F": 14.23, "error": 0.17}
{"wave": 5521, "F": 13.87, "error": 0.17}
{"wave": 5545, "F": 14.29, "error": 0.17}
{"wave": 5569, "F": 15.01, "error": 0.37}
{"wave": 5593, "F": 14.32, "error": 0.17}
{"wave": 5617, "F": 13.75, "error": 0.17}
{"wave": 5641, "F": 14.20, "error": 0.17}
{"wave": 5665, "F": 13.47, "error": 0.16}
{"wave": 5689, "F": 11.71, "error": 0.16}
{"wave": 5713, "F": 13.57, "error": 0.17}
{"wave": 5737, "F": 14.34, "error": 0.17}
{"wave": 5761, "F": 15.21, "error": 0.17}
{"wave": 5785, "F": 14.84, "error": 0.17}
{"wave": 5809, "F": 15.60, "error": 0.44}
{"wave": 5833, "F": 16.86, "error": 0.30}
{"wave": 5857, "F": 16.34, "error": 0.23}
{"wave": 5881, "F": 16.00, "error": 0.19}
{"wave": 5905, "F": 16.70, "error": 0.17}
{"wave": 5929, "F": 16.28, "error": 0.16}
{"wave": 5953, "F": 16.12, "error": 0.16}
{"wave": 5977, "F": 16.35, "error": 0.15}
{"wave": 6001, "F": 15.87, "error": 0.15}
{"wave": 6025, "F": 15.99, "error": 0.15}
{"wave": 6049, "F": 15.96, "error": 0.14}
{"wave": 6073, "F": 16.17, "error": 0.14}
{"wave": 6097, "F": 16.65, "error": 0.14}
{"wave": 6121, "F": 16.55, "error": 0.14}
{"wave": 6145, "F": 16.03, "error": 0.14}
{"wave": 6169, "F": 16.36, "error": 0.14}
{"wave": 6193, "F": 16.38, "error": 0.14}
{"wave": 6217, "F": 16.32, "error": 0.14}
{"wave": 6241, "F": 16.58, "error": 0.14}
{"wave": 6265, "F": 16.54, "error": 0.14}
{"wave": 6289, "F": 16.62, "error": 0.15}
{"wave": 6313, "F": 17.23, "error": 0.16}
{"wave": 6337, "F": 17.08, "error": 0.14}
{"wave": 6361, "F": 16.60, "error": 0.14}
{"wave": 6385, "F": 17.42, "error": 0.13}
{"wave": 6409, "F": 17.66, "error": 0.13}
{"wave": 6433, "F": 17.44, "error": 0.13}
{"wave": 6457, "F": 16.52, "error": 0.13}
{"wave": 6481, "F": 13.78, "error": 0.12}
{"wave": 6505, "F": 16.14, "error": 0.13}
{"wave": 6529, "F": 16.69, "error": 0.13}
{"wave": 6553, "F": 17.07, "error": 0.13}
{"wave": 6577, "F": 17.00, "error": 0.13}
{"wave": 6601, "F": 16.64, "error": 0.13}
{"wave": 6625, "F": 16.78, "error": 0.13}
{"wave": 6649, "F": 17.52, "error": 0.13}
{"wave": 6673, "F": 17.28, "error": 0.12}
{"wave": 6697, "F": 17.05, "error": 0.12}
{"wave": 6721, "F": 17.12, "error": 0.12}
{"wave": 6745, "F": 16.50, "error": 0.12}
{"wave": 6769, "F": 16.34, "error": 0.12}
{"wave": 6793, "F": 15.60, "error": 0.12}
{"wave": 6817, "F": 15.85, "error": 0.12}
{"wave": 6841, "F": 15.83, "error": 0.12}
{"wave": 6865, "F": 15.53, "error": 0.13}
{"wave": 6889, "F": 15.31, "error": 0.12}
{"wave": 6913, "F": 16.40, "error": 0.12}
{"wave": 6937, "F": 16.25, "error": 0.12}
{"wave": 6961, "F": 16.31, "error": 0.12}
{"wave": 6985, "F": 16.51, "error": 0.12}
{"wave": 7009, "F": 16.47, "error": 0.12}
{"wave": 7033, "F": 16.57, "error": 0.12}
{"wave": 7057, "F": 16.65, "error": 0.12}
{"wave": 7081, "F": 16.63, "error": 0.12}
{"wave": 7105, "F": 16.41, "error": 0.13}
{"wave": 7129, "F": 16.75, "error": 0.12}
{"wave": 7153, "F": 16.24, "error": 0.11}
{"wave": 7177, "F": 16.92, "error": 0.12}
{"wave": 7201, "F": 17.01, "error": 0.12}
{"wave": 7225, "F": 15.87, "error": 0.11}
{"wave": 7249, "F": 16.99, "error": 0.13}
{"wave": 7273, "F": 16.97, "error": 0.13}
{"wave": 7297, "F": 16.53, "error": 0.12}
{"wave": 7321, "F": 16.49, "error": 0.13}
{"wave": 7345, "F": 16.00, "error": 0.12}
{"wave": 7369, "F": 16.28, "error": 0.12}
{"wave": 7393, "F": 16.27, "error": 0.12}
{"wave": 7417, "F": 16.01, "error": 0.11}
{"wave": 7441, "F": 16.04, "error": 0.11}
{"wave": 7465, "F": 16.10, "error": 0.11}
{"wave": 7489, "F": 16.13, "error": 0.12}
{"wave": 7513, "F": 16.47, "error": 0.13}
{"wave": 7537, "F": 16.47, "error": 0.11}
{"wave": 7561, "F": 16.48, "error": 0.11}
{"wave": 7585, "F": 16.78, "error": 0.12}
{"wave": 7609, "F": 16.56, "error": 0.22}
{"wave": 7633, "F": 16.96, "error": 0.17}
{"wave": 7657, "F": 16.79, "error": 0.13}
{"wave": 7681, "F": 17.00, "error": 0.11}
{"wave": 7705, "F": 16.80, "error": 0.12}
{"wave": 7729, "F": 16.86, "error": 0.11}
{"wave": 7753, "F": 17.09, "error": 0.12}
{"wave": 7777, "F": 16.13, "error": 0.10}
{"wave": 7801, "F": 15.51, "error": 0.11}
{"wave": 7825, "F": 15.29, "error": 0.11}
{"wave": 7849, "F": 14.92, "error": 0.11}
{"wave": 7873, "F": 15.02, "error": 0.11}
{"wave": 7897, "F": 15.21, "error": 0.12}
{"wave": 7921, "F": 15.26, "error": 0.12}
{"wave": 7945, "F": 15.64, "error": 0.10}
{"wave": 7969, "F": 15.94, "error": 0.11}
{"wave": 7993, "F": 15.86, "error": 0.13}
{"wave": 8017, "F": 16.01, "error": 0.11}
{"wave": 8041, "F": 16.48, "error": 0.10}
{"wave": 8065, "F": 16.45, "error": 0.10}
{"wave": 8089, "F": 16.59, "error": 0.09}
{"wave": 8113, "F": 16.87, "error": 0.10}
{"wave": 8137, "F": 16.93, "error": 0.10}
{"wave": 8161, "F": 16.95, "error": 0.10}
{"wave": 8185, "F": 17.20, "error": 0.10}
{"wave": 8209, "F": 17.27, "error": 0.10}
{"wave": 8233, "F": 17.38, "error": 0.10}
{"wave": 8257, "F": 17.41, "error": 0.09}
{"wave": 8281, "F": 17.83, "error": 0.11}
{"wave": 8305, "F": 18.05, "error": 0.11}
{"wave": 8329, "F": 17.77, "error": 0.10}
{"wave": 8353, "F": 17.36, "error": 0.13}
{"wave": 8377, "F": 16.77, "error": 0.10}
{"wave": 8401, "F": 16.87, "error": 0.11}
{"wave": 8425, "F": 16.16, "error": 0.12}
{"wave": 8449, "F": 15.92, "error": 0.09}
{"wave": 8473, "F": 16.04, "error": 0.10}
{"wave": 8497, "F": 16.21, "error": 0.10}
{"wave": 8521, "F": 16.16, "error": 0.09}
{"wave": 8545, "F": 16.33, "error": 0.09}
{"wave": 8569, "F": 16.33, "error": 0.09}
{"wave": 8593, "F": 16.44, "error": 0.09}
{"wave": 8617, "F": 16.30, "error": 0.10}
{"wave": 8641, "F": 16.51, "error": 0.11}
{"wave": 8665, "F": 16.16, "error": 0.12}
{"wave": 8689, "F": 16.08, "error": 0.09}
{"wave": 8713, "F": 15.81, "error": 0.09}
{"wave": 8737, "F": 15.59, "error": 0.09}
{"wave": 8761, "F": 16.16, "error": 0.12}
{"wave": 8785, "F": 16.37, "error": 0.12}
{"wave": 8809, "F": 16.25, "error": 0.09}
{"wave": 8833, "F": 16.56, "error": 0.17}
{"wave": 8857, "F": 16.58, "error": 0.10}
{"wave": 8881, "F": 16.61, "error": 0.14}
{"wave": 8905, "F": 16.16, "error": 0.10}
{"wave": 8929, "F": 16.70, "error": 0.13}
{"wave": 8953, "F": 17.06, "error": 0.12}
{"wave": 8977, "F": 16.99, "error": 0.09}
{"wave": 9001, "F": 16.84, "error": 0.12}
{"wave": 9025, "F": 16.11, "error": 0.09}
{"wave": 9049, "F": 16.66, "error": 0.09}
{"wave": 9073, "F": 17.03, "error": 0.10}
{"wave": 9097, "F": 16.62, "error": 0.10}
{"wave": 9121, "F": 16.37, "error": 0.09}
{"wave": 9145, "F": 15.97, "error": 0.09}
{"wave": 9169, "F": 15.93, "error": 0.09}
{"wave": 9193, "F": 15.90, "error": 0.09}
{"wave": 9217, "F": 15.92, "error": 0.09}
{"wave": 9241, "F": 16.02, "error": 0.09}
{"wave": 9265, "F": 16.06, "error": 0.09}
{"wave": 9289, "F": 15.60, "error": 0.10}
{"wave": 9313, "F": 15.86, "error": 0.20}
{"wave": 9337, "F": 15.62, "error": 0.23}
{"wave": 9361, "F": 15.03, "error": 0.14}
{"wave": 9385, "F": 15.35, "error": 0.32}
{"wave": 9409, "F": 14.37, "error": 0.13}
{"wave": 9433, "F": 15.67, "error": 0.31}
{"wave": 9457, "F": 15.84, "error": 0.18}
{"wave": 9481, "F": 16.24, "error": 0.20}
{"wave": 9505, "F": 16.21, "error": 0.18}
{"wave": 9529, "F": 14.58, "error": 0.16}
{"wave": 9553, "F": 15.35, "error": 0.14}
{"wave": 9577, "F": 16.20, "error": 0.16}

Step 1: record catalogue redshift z 0.10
